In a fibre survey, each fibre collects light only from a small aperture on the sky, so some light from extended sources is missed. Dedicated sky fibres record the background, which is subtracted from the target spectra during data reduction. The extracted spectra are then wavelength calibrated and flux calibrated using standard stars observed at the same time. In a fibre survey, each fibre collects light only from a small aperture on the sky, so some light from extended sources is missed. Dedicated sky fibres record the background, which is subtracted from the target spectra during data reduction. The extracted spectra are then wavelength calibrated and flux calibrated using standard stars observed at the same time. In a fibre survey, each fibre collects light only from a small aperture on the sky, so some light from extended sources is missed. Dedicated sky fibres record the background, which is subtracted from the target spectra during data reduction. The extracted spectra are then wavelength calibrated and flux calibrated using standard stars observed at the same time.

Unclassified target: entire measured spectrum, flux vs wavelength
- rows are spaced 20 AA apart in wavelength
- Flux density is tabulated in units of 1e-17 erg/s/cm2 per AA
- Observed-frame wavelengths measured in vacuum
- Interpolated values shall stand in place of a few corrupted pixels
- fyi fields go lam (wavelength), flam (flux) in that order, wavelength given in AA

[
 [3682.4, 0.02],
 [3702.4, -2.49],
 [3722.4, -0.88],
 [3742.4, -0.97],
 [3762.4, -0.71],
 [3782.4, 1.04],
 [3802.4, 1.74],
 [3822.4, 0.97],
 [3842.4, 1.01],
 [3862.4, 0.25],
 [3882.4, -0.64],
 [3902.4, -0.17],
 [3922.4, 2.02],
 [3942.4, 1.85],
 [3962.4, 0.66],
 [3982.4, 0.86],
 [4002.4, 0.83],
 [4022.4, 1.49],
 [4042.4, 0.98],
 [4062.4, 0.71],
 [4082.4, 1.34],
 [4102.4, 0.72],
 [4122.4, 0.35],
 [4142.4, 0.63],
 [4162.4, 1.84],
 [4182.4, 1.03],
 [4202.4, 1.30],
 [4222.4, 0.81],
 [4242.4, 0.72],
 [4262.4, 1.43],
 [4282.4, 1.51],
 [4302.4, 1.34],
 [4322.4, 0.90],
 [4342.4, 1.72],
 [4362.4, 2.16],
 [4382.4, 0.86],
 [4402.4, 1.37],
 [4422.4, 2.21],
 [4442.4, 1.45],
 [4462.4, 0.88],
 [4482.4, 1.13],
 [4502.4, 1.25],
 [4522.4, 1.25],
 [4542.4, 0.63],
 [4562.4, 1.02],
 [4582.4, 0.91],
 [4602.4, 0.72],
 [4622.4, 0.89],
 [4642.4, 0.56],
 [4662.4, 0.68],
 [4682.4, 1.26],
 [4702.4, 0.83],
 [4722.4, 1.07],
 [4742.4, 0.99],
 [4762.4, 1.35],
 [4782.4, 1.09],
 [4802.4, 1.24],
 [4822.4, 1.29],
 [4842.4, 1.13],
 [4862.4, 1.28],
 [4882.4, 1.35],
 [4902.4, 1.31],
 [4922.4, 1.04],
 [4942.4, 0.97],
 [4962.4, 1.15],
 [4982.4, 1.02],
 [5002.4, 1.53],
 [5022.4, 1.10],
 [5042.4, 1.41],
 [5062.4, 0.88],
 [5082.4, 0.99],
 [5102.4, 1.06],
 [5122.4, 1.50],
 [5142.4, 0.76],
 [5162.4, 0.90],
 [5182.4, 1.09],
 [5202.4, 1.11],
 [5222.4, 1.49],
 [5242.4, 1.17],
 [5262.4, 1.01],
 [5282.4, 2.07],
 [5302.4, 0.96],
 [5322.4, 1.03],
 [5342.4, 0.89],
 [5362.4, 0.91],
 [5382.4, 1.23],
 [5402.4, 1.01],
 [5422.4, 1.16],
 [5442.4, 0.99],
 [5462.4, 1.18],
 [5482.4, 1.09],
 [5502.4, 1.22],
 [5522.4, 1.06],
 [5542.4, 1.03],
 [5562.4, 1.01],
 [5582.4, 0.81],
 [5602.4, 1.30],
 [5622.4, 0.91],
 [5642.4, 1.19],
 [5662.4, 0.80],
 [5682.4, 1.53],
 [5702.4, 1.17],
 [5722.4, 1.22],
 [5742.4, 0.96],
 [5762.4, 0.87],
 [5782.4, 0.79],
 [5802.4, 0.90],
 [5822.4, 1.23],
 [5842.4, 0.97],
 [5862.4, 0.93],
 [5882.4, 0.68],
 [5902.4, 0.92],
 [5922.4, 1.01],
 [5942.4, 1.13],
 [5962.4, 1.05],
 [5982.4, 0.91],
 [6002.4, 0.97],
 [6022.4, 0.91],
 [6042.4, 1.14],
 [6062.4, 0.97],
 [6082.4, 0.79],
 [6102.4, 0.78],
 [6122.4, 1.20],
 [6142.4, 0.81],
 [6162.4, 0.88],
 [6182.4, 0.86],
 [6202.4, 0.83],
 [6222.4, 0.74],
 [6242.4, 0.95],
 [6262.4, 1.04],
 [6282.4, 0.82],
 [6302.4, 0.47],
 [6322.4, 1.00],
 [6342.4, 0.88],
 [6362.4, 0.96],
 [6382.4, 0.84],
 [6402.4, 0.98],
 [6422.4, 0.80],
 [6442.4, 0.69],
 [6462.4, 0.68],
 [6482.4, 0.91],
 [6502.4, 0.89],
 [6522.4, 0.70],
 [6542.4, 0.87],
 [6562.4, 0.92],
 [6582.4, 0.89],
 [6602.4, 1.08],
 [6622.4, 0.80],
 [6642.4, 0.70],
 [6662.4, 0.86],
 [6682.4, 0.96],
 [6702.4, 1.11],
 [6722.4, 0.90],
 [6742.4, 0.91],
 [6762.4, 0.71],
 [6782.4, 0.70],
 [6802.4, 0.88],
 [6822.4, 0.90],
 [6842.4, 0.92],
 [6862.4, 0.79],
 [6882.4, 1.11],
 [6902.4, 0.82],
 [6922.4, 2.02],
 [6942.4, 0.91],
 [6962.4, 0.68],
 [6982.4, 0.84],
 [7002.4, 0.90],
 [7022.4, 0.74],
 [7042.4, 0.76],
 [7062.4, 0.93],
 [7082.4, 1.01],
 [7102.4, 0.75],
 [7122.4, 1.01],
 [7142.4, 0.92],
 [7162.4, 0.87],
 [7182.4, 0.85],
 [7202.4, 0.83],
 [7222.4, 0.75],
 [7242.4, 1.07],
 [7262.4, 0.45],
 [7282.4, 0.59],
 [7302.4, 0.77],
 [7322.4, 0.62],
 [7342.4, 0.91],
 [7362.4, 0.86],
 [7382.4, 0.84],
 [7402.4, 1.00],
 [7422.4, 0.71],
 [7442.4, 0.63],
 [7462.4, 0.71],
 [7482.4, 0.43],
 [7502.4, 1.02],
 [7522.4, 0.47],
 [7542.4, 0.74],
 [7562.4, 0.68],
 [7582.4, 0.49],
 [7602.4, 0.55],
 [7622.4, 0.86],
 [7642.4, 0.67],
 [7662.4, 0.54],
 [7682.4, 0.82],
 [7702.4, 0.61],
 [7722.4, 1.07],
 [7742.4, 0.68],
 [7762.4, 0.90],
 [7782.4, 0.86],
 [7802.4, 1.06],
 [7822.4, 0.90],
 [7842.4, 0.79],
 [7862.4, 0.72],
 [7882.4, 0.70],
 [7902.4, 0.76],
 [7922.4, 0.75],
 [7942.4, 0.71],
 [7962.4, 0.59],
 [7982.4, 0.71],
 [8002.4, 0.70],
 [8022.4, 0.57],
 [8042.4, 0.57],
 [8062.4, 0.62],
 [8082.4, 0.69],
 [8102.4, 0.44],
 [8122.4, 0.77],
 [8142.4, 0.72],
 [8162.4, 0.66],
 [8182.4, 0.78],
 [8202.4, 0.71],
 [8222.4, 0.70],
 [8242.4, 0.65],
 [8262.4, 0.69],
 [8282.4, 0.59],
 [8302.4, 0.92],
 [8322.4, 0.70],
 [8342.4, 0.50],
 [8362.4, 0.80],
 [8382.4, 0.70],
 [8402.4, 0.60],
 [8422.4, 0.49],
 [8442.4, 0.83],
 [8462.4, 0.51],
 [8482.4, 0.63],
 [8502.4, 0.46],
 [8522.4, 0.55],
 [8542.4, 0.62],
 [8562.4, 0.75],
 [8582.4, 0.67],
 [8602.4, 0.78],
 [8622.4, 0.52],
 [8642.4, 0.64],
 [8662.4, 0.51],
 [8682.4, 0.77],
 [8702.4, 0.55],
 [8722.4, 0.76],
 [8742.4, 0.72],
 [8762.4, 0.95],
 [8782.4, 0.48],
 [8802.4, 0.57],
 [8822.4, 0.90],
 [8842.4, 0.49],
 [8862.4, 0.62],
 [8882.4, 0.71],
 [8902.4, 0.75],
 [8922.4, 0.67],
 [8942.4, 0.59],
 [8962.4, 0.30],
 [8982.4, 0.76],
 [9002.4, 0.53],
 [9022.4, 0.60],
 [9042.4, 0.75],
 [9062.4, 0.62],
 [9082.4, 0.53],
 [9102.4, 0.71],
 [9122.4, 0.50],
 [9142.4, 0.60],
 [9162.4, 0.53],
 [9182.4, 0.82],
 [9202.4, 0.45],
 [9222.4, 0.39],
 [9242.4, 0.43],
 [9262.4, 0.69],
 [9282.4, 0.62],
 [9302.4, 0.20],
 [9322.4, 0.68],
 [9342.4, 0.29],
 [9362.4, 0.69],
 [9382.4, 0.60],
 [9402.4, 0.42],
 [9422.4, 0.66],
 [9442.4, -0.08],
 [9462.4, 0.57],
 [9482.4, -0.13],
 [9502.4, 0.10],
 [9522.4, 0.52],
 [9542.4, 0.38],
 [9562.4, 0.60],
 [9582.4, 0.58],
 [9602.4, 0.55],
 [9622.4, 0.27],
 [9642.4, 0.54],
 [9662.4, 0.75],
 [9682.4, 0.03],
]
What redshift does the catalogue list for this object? 0.055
